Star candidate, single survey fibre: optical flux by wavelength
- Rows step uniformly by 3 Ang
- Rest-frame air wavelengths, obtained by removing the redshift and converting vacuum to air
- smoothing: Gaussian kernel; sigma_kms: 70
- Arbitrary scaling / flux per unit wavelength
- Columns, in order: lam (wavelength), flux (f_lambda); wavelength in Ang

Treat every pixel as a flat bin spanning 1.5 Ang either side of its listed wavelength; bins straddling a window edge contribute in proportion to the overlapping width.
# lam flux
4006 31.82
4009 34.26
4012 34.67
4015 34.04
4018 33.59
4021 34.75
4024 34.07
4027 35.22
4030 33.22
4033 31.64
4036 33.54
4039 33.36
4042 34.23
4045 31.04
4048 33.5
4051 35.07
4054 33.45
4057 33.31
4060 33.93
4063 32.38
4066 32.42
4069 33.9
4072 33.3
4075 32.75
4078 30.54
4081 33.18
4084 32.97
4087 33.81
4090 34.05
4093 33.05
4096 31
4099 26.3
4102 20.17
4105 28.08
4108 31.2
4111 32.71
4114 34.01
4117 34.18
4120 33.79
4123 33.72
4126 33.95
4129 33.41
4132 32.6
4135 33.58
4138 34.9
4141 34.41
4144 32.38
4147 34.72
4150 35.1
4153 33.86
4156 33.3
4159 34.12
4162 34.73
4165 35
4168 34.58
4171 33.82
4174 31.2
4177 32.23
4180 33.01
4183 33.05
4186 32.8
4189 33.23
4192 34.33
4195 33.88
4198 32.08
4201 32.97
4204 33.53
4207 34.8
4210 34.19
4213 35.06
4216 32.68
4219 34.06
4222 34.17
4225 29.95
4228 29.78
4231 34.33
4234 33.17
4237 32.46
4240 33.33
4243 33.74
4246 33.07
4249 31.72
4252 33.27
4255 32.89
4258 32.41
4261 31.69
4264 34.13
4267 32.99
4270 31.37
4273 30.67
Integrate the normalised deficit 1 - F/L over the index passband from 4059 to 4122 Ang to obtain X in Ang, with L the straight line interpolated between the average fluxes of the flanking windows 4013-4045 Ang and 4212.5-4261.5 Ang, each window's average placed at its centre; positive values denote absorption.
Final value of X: 3.0 Ang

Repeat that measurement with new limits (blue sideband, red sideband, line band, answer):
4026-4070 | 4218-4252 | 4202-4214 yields -0.6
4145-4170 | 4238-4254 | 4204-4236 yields 0.2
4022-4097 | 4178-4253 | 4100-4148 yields 1.3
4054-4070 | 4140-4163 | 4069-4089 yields 0.3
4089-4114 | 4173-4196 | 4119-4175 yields -4.2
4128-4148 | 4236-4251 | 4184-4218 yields -0.4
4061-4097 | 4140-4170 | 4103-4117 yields 0.8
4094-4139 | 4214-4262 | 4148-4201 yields -2.4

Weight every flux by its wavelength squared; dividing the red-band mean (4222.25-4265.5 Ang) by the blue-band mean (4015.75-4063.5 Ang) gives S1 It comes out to 1.1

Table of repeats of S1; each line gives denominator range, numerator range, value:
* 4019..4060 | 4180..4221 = 1.08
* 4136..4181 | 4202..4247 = 1.01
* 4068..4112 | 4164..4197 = 1.12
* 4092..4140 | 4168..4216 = 1.09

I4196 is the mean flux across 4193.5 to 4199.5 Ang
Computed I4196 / 33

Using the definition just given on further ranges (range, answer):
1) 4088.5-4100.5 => 31.1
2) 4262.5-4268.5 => 33.6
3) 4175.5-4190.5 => 32.9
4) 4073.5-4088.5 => 32.6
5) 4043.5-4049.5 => 32.3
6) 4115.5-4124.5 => 33.9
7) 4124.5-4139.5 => 33.7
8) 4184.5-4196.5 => 33.6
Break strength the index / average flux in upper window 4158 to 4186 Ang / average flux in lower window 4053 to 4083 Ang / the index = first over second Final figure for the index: 1.02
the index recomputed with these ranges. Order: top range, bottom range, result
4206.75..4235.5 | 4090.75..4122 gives 1.08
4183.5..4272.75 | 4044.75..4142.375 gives 1.02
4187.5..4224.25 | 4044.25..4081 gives 1.02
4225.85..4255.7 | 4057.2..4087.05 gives 0.99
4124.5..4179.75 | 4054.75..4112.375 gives 1.07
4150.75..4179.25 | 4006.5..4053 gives 1.00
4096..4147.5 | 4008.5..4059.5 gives 0.95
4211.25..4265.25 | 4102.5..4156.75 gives 0.99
